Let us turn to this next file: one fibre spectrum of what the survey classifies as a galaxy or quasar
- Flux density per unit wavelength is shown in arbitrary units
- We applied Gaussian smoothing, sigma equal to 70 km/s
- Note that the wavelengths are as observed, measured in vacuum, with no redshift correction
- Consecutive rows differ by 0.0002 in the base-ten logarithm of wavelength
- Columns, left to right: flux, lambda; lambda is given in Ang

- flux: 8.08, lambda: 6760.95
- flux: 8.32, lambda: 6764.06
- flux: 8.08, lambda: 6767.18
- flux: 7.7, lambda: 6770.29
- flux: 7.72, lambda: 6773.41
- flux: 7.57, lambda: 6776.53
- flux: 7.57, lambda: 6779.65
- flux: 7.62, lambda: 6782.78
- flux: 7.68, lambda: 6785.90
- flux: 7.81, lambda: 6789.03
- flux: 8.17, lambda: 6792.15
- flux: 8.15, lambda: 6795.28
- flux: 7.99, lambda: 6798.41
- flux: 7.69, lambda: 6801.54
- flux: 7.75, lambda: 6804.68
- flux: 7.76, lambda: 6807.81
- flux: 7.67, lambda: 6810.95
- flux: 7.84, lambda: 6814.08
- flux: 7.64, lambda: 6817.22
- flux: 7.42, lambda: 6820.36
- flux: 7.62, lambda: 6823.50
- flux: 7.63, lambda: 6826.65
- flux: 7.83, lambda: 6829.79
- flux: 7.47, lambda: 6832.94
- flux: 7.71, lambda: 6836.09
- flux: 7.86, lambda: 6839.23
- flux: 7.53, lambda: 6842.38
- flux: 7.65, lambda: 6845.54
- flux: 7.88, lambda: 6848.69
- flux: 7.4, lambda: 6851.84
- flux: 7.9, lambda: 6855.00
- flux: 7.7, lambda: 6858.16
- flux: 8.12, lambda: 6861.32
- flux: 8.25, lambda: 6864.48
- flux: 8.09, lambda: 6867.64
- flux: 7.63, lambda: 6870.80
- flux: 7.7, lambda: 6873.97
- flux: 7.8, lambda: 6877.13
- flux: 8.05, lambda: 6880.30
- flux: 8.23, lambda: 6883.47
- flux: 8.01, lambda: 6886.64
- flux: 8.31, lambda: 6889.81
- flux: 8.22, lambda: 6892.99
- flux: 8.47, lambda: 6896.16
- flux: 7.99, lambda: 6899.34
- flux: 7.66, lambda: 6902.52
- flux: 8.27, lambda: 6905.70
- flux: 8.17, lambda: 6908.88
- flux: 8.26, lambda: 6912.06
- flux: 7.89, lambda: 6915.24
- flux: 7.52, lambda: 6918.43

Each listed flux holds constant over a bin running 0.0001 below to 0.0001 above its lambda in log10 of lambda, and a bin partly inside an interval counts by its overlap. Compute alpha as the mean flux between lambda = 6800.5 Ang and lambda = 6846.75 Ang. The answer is 7.67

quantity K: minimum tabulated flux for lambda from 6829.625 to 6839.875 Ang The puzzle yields 7.47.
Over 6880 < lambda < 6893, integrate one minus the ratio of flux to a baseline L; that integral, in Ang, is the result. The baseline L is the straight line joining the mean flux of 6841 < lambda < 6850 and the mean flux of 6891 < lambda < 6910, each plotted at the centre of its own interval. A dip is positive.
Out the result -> -0.2 Ang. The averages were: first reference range 7.68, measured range 8.17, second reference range 8.13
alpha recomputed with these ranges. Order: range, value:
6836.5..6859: 7.7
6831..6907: 7.91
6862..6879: 7.91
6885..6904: 8.11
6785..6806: 7.9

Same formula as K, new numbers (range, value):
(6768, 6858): 7.4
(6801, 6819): 7.64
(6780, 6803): 7.62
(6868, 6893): 7.63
